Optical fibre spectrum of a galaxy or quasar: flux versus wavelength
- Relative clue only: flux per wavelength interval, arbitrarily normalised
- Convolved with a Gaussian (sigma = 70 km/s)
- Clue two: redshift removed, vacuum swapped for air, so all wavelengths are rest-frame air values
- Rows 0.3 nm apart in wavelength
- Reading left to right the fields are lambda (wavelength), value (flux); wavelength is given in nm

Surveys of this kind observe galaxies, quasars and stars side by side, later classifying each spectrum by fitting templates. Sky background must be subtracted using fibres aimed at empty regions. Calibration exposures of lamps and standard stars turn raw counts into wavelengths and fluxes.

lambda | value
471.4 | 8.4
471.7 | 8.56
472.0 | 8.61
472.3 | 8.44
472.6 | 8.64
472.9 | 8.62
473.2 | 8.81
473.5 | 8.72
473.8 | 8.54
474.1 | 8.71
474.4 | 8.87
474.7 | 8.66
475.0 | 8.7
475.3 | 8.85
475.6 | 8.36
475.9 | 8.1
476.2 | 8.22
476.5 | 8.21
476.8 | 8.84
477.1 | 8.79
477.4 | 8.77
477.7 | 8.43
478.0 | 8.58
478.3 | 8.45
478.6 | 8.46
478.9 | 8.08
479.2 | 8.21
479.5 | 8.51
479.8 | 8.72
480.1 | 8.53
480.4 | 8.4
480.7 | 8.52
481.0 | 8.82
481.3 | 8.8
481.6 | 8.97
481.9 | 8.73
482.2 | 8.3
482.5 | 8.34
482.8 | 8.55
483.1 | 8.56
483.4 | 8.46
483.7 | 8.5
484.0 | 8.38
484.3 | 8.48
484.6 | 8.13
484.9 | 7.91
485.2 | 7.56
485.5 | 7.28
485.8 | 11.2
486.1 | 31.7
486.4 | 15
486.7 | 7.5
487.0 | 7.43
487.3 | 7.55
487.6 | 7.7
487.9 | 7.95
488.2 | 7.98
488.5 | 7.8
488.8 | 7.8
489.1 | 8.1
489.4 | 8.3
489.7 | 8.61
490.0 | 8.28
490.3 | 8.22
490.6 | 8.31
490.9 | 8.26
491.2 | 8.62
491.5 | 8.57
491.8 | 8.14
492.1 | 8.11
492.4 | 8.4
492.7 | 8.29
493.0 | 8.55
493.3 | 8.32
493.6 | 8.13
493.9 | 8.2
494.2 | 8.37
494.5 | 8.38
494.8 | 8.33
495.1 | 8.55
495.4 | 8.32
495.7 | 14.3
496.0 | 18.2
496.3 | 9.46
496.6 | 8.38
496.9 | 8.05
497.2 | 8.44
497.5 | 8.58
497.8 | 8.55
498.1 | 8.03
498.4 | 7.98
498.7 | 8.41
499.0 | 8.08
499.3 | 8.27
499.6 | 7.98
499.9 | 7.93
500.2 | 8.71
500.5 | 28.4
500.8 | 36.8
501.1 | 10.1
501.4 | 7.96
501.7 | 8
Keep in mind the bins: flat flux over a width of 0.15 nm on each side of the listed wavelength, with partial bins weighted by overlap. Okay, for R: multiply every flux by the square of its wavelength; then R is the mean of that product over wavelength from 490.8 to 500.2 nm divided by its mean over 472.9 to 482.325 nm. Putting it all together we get 1.11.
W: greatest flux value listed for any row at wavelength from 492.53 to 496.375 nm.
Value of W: 18.2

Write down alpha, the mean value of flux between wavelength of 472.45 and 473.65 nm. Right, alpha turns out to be 8.7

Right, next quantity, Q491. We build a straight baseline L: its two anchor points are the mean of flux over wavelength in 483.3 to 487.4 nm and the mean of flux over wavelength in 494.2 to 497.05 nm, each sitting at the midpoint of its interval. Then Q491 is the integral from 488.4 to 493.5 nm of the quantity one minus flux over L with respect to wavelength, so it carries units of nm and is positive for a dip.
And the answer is 0.984 nm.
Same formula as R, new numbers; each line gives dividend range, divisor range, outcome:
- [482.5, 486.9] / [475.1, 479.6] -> 1.27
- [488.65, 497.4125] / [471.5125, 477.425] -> 1.12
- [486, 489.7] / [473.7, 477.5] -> 1.23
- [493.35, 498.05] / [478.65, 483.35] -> 1.17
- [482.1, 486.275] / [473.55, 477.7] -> 1.23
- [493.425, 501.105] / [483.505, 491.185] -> 1.22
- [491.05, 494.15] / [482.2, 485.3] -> 1.04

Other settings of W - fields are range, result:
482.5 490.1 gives 31.7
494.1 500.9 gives 36.8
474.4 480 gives 8.85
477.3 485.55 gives 8.97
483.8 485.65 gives 8.48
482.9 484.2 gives 8.56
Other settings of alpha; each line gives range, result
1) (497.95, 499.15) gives 8.12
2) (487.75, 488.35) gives 7.96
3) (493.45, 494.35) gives 8.23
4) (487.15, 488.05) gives 7.73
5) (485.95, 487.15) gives 15.4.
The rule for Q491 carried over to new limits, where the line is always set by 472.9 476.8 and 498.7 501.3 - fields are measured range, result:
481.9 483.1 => 0.21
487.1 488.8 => 0.54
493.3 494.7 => 0.49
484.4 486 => 0.25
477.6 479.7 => 0.22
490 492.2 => 0.69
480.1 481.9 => 0.22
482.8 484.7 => 0.37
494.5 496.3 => 0.27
